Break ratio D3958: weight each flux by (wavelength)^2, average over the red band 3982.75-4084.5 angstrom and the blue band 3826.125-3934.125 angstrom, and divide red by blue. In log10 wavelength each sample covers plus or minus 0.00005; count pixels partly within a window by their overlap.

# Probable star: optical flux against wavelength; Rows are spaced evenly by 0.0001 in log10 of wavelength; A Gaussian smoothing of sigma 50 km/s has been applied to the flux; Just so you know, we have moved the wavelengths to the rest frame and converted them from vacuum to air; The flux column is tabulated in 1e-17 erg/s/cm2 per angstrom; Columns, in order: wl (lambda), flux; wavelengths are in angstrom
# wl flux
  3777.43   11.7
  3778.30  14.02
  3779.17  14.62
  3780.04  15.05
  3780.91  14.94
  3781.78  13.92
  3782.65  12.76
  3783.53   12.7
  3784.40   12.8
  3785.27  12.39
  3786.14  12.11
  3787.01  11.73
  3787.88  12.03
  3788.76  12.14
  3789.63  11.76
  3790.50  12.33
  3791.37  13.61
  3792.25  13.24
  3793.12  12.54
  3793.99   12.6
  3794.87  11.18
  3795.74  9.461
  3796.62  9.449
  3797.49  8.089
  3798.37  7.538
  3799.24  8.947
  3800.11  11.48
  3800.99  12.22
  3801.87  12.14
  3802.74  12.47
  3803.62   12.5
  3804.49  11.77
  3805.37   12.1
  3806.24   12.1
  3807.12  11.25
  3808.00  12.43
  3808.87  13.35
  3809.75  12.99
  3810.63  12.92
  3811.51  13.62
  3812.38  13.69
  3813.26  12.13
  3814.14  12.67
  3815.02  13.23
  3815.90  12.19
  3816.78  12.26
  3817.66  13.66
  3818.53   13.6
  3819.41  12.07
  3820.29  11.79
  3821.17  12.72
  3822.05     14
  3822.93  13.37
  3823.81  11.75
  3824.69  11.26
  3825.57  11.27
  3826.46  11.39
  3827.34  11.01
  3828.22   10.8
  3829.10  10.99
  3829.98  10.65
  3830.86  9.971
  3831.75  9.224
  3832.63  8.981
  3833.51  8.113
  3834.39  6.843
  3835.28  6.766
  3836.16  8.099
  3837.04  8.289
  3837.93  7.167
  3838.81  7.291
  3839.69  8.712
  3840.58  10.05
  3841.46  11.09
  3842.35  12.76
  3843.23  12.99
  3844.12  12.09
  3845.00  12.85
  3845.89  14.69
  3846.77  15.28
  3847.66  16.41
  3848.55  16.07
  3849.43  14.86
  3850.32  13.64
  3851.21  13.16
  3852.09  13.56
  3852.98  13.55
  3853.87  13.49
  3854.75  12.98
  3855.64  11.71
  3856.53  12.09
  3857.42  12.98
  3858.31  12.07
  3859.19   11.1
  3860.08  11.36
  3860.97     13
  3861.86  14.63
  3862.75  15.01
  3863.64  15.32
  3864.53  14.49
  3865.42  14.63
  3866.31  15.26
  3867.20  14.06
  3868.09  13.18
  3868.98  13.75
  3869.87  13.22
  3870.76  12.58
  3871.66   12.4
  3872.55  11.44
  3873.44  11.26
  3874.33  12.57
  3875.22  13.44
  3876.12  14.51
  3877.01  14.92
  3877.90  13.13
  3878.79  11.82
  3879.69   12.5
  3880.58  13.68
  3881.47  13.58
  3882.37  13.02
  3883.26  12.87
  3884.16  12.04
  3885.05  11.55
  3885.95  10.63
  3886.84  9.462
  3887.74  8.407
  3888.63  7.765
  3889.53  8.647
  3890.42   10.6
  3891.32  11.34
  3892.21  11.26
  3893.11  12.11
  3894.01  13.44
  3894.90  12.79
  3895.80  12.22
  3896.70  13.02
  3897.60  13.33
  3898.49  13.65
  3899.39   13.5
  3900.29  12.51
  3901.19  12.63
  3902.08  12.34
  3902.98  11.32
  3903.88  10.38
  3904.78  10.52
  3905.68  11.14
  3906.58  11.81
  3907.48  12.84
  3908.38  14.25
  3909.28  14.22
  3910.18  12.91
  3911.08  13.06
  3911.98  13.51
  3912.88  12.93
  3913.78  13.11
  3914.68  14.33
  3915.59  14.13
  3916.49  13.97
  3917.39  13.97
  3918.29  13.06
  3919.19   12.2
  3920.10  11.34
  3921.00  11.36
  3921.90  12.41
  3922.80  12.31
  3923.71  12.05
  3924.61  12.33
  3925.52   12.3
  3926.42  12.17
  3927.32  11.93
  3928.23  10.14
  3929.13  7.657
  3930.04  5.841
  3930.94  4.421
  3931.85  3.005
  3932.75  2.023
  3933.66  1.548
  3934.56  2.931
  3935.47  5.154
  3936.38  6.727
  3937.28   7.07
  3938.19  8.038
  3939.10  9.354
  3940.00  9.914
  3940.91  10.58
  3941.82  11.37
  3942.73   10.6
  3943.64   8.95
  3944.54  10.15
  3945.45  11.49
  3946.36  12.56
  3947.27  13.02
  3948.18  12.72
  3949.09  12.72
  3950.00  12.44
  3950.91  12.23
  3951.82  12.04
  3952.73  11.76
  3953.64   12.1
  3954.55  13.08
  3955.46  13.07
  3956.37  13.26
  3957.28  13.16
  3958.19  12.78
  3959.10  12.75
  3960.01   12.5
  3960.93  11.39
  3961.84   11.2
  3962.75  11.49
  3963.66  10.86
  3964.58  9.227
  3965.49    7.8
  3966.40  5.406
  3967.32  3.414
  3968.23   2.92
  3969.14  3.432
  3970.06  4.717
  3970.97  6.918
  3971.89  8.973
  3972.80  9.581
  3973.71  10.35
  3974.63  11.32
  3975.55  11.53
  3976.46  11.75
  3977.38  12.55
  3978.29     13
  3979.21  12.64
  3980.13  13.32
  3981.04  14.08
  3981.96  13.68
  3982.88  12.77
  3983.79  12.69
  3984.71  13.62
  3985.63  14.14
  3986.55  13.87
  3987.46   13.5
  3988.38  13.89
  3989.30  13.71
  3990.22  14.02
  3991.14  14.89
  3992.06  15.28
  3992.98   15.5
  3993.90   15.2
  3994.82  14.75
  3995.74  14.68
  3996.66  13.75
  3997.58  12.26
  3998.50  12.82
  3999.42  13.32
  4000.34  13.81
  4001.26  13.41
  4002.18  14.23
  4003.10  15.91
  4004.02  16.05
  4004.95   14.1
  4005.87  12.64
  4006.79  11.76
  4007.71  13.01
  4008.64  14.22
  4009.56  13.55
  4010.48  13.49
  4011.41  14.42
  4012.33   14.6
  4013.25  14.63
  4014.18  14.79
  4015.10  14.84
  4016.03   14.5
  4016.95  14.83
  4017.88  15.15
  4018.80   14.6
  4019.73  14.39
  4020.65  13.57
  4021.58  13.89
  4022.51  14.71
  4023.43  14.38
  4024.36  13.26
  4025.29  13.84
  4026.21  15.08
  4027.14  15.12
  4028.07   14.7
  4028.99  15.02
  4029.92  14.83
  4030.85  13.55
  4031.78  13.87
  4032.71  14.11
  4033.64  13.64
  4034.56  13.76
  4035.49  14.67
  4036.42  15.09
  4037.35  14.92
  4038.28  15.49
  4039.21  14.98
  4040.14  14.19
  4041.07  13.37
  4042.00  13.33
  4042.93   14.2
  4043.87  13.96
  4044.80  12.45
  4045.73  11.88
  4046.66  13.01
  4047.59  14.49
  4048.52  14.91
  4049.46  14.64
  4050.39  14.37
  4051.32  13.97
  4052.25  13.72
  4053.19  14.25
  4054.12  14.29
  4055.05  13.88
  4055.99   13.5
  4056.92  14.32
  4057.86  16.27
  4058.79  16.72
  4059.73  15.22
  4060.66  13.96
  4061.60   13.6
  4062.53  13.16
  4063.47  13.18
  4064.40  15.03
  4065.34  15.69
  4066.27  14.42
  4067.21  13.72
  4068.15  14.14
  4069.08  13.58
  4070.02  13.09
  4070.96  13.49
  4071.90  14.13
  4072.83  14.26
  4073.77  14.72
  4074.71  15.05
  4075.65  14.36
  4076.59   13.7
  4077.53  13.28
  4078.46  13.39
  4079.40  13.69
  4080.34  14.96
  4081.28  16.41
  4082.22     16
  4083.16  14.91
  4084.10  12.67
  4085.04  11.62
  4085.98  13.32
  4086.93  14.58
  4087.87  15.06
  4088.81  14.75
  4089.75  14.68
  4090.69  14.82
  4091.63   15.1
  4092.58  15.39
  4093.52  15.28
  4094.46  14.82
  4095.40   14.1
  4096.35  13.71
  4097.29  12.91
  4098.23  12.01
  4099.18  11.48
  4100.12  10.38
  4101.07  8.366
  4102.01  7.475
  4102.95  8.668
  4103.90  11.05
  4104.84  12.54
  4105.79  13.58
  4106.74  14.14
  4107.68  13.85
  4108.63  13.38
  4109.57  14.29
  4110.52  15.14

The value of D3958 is 1.3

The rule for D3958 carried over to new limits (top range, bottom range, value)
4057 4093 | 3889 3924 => 1.25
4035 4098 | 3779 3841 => 1.41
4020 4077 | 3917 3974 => 1.54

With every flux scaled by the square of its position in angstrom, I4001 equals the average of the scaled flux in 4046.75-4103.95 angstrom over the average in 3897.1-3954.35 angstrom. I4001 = 1.4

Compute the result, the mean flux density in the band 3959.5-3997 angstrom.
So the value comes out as 11.5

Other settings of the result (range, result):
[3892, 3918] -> 12.8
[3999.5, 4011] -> 13.8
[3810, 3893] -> 12.1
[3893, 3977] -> 10.7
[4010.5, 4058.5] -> 14.3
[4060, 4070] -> 14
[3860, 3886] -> 13.3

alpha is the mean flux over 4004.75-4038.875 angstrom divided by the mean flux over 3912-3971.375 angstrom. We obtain 1.4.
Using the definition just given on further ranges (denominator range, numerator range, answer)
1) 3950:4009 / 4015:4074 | 1.18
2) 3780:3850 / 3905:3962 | 0.93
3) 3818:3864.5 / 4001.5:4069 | 1.20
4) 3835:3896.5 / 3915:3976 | 0.81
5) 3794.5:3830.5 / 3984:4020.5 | 1.20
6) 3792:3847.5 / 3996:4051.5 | 1.24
